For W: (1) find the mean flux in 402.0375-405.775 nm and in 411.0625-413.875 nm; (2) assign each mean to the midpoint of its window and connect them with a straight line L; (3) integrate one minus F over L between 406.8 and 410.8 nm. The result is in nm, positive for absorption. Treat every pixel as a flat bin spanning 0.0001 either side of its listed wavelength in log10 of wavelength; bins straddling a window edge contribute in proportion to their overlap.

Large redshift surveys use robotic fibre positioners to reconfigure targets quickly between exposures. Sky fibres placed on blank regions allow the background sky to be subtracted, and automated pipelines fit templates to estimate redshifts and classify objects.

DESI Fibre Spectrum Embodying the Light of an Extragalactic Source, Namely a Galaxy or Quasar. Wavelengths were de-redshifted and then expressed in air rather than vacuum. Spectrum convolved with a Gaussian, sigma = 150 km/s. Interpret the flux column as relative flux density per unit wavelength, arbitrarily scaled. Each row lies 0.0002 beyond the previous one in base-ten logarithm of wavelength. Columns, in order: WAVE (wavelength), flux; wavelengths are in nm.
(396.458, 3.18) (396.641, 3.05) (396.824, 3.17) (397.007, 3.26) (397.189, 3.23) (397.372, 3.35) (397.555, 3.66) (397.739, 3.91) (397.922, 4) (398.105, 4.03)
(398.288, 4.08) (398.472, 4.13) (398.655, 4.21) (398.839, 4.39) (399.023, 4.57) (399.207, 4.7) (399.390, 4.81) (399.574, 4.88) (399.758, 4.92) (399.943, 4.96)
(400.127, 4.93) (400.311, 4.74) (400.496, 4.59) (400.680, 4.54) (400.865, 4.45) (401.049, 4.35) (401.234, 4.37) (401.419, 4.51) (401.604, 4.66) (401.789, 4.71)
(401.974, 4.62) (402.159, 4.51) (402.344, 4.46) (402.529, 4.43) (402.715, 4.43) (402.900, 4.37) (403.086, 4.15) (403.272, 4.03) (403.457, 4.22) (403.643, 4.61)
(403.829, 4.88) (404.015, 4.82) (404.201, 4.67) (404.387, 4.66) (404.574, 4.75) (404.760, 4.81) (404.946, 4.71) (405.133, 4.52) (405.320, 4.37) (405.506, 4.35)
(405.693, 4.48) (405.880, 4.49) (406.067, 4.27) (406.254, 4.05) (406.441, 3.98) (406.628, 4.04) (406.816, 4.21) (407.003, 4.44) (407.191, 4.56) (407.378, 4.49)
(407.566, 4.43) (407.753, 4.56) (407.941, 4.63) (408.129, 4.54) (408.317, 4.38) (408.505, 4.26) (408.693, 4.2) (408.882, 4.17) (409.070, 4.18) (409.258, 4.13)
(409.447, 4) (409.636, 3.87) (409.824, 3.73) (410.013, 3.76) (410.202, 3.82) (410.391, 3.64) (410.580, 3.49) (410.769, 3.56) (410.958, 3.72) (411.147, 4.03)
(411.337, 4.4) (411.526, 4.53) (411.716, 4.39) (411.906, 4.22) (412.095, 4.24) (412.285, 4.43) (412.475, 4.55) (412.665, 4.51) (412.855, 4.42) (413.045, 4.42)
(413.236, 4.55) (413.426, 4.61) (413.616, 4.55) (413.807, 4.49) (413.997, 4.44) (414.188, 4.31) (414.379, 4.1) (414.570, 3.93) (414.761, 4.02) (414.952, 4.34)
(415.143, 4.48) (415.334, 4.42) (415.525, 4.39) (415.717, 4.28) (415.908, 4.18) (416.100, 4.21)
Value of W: 0.28 nm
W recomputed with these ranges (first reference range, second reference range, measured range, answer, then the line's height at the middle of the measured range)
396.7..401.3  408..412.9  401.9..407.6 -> -0.36 nm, 4.18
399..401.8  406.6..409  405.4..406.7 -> 0.06 nm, 4.45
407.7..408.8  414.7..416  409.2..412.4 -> 0.28 nm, 4.38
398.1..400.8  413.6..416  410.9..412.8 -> 0.01 nm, 4.35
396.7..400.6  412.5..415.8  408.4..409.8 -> 0.07 nm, 4.32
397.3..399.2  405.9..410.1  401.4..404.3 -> -0.25 nm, 4.14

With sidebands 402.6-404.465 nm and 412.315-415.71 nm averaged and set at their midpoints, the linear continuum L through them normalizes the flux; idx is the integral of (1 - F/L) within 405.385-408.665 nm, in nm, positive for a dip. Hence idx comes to 0.07 nm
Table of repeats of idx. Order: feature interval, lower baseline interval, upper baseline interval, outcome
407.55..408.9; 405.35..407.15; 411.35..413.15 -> -0.029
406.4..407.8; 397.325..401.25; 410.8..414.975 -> 0.002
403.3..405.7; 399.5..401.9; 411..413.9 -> -0.008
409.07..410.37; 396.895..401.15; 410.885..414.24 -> 0.140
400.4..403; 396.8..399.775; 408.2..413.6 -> -0.253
